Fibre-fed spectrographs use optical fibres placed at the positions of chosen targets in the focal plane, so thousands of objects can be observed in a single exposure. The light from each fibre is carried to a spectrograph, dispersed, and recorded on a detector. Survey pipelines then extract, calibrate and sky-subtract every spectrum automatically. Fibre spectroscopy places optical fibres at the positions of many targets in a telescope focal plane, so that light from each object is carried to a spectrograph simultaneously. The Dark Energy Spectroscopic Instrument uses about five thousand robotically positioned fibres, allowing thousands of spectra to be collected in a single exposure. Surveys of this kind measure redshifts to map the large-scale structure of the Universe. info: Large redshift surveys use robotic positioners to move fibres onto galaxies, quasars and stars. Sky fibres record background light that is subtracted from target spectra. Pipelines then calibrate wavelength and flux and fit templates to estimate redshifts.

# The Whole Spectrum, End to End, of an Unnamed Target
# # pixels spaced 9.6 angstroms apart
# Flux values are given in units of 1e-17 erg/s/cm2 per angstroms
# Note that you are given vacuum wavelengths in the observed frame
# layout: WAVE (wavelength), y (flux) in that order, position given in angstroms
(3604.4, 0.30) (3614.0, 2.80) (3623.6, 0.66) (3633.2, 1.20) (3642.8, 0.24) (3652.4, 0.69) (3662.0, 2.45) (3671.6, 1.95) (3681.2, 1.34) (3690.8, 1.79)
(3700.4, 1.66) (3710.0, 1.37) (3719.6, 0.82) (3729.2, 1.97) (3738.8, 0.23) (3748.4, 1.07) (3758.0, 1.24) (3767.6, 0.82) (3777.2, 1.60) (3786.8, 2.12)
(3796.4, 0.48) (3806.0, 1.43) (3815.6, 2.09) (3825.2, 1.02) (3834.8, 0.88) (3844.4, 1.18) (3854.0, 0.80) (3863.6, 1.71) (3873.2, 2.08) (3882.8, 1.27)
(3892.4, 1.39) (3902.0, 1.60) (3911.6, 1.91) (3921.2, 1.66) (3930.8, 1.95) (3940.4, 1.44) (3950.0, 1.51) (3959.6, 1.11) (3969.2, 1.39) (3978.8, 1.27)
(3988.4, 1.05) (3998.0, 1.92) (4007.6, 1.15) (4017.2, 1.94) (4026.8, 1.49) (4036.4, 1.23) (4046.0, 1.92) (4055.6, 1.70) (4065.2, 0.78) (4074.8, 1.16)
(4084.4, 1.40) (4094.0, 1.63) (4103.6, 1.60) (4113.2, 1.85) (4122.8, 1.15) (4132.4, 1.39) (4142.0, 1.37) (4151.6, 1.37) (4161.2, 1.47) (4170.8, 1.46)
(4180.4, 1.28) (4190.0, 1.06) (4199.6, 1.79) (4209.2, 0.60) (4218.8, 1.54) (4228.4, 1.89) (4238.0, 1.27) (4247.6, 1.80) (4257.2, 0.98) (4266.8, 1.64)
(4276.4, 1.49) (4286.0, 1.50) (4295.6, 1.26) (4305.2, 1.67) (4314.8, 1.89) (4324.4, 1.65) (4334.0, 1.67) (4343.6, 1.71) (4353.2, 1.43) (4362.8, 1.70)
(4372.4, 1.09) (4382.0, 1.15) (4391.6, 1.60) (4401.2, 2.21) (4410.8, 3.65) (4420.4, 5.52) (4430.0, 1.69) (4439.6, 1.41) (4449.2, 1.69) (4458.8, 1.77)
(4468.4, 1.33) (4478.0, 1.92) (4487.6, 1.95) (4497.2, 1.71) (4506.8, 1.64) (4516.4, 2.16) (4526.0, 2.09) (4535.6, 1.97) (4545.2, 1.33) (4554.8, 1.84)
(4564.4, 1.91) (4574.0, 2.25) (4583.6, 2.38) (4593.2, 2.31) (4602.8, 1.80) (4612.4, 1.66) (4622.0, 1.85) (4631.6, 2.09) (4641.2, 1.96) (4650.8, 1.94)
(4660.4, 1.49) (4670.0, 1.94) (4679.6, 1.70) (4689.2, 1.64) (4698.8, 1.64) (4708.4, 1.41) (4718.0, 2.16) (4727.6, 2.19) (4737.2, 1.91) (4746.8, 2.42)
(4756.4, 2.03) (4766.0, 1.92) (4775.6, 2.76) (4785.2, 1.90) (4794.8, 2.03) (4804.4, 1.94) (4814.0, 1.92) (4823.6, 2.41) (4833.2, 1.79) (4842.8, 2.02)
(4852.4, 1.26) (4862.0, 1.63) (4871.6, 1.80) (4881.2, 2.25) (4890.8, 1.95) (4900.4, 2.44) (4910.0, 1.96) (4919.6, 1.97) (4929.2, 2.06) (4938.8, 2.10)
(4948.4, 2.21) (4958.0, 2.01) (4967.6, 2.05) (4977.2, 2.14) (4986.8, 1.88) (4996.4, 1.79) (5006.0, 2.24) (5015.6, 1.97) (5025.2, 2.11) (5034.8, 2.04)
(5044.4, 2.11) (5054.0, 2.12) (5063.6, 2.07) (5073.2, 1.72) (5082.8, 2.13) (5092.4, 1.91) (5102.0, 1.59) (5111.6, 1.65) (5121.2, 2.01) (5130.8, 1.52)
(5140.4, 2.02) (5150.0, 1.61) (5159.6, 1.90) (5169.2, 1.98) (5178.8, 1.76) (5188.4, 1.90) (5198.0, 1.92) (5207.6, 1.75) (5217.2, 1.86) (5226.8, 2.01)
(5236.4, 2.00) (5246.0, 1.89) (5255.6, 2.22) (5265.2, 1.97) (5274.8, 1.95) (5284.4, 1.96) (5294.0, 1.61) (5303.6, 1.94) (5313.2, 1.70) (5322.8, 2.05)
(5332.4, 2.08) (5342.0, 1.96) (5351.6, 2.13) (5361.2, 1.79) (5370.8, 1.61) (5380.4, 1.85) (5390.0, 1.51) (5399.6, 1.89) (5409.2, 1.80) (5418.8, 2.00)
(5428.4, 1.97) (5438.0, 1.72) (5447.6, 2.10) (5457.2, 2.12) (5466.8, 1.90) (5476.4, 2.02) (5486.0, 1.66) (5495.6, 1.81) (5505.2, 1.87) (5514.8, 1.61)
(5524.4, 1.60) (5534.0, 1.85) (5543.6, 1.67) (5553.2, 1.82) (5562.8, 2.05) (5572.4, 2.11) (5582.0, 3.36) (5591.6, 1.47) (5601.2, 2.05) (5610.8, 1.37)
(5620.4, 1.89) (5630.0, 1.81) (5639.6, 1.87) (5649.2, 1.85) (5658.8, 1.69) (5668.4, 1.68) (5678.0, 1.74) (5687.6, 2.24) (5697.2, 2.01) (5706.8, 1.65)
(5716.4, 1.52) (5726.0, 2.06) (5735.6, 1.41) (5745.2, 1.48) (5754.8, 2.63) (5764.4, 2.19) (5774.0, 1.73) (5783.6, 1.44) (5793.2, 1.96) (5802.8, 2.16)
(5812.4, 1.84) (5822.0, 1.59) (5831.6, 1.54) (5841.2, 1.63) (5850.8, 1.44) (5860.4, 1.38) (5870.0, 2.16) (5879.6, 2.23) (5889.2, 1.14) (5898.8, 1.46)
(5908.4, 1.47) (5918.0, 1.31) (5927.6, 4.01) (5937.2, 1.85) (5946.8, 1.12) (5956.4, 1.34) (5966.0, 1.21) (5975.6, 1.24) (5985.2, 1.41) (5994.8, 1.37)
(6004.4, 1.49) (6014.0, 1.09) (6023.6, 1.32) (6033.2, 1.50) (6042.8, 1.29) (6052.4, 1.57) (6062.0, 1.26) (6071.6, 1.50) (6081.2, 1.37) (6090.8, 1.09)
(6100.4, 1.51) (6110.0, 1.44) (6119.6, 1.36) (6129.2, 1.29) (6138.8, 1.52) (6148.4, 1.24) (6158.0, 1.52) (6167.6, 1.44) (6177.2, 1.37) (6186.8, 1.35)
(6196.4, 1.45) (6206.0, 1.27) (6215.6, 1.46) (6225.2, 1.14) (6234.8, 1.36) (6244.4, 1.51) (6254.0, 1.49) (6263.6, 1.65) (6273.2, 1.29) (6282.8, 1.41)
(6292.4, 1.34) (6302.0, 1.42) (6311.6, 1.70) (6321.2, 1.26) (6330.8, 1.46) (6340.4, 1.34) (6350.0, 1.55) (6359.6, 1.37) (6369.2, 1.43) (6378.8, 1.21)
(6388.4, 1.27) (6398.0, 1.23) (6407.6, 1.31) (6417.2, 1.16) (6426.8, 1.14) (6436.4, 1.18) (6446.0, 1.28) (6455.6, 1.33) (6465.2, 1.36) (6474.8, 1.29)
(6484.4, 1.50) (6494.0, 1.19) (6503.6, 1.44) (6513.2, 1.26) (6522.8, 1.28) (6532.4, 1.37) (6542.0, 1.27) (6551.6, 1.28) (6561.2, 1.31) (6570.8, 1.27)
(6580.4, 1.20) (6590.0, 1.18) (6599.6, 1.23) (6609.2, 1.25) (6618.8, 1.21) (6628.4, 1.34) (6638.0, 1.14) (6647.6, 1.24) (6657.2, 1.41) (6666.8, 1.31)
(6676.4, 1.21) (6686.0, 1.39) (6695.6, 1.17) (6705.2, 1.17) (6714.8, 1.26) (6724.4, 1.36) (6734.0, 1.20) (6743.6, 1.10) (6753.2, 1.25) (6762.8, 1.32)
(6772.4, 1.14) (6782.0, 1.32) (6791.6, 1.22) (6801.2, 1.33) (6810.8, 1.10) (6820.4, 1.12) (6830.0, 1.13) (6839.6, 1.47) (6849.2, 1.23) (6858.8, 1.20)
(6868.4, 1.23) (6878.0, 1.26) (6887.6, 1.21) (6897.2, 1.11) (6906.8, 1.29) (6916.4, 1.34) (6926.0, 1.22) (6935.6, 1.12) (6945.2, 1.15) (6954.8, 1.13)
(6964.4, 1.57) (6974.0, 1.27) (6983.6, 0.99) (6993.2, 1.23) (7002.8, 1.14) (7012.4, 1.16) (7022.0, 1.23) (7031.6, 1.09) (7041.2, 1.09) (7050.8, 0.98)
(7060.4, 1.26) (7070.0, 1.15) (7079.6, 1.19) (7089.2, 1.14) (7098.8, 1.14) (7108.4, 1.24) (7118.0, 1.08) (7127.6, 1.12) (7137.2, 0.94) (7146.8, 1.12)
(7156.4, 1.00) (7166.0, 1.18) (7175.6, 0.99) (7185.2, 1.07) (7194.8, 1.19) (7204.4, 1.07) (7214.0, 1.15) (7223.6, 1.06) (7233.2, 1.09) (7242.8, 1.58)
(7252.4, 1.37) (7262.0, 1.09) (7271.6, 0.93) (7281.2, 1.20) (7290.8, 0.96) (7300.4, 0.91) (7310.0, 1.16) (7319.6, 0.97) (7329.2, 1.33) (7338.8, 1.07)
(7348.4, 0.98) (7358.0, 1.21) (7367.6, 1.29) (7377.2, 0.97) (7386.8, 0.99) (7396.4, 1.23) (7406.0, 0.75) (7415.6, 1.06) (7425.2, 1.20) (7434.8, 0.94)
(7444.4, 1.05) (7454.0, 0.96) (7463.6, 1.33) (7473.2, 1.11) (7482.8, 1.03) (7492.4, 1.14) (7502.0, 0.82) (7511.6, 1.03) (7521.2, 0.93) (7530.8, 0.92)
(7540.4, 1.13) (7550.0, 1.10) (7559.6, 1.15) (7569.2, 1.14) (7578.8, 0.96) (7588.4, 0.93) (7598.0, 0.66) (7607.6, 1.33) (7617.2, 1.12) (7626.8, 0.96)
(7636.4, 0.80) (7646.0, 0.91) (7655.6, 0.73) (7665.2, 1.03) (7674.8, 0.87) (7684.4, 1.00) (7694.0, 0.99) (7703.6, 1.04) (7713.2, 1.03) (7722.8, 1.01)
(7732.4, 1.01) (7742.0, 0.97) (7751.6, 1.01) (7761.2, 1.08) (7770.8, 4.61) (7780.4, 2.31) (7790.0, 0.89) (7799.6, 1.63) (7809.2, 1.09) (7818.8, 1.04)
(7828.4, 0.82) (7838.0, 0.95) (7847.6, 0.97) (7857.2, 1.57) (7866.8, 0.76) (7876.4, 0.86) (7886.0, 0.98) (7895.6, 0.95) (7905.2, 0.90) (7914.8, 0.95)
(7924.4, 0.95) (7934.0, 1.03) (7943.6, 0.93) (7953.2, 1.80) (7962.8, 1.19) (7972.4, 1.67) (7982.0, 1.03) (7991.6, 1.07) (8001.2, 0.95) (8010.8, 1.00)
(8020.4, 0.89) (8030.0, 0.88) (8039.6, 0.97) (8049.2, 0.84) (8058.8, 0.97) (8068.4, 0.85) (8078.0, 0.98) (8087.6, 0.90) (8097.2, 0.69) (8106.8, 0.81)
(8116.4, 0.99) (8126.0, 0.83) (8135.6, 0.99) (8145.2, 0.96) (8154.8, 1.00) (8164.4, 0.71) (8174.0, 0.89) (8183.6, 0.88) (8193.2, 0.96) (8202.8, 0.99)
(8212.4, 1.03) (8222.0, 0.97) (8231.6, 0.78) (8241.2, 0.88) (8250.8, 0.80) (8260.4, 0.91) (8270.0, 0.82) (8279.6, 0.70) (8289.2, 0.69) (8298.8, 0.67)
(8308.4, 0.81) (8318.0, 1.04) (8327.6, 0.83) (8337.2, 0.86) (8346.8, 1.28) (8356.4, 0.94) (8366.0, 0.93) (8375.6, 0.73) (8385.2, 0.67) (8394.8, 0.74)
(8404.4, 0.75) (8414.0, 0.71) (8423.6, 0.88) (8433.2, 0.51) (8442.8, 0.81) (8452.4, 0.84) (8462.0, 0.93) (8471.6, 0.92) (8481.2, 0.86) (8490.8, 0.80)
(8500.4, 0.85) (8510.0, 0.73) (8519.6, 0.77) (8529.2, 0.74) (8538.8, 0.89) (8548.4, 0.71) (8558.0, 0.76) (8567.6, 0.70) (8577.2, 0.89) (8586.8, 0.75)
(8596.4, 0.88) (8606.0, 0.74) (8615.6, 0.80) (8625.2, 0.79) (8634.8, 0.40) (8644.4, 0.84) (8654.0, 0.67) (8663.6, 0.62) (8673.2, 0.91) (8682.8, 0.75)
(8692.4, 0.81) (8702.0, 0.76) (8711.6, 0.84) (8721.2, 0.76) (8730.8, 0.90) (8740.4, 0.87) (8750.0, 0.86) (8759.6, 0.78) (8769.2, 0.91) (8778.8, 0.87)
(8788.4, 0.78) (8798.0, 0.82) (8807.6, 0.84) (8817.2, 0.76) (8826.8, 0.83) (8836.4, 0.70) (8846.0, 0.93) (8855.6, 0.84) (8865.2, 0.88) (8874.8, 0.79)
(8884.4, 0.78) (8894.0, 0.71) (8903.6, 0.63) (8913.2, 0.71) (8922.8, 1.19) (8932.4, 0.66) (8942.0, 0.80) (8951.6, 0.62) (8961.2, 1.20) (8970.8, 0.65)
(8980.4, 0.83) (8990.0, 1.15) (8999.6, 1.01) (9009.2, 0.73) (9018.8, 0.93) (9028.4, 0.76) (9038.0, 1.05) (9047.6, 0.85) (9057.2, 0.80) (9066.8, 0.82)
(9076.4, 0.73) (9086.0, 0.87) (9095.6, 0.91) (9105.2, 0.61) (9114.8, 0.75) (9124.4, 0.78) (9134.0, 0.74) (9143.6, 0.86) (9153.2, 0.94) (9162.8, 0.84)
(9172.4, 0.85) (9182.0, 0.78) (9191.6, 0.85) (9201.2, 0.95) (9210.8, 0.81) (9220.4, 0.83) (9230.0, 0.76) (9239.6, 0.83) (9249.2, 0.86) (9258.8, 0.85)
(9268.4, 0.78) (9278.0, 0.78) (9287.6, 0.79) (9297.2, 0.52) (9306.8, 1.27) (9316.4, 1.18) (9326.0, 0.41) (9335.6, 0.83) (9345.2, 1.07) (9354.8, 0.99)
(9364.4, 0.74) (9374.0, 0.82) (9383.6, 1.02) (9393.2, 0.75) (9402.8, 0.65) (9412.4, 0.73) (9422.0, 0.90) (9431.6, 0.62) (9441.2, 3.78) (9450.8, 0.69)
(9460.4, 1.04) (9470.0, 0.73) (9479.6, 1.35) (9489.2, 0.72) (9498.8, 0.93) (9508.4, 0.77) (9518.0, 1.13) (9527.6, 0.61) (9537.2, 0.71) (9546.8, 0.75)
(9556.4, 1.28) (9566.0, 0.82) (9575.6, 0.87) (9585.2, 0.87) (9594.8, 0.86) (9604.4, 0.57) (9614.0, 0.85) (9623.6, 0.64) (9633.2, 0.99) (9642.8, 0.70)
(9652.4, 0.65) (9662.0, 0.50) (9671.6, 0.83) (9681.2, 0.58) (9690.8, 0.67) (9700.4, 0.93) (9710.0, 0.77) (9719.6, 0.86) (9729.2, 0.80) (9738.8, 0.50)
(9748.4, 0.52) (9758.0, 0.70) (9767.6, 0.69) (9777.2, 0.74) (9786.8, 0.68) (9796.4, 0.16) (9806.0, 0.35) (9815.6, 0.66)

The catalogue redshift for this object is 0.184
